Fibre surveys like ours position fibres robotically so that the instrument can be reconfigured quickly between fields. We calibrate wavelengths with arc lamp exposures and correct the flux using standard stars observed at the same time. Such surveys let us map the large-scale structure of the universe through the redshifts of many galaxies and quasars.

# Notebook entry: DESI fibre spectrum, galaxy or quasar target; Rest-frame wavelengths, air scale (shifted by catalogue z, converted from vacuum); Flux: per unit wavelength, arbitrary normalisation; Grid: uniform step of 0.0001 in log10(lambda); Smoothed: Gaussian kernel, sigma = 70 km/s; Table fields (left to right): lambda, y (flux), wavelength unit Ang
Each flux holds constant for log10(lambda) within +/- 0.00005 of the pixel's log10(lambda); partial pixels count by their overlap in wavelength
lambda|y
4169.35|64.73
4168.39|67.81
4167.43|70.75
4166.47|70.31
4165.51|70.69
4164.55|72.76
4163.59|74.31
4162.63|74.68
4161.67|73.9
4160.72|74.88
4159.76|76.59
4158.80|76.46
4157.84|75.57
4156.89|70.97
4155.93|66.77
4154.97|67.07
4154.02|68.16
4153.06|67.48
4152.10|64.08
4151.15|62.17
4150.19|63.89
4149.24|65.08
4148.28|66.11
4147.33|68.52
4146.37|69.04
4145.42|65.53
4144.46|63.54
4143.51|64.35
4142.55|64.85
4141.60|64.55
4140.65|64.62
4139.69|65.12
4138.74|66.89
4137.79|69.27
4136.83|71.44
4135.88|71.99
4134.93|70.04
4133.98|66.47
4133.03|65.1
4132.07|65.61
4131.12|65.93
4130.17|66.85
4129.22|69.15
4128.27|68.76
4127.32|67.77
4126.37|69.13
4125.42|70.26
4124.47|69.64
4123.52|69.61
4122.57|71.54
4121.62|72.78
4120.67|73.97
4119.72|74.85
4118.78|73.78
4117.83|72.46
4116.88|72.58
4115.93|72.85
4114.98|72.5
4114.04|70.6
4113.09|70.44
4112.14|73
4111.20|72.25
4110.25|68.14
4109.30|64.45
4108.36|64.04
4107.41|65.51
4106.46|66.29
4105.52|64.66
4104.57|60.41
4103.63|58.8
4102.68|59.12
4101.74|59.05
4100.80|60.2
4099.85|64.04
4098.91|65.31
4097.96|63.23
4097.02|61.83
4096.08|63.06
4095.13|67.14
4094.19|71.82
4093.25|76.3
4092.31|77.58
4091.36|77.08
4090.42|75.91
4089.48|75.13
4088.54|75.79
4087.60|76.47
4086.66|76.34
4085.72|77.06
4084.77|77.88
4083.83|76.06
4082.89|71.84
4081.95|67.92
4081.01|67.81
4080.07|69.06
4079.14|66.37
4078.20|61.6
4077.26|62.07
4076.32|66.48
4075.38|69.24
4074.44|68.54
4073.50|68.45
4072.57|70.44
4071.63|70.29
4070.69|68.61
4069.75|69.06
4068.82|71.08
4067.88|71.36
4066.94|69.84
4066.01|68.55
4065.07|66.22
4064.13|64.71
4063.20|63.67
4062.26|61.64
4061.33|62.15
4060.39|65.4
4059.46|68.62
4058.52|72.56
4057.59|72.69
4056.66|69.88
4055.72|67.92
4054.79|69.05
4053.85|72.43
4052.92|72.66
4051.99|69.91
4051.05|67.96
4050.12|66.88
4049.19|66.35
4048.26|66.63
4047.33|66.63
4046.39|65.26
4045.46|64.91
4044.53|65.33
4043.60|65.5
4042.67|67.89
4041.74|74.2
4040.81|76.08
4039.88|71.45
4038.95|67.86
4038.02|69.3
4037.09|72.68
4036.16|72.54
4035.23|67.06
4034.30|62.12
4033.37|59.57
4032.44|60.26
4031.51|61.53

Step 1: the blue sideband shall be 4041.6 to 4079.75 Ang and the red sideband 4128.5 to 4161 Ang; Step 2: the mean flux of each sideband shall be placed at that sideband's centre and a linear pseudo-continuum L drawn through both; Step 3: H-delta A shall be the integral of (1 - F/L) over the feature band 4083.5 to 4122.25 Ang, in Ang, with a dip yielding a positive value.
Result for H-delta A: -1.2 Ang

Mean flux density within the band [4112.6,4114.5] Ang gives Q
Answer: 70.3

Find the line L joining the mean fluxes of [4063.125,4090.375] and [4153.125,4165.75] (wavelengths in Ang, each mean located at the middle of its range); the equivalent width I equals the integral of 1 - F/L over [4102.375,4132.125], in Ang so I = 1.0 Ang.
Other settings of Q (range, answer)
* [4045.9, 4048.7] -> 66.1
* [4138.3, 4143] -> 65.2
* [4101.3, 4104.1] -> 59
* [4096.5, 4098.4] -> 62.8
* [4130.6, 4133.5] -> 65.4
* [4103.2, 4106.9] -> 62.6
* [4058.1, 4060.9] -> 68.6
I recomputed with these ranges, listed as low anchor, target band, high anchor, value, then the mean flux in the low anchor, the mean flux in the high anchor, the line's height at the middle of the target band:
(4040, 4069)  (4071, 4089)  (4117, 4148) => -0.6 Ang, 68.2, 68.6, 68.3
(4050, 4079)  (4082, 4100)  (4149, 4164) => -0.9 Ang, 68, 70.2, 68.7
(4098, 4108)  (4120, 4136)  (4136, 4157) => -1.1 Ang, 62.4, 66.3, 64.6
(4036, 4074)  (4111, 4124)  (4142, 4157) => -1.1 Ang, 68.6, 66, 66.9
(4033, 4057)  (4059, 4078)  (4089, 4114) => 0.2 Ang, 68.4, 67.2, 67.9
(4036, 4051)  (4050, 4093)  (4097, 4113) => -2.2 Ang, 68.6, 64.4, 66.7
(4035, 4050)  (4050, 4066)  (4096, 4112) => -0.1 Ang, 68.7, 63.8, 67.5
